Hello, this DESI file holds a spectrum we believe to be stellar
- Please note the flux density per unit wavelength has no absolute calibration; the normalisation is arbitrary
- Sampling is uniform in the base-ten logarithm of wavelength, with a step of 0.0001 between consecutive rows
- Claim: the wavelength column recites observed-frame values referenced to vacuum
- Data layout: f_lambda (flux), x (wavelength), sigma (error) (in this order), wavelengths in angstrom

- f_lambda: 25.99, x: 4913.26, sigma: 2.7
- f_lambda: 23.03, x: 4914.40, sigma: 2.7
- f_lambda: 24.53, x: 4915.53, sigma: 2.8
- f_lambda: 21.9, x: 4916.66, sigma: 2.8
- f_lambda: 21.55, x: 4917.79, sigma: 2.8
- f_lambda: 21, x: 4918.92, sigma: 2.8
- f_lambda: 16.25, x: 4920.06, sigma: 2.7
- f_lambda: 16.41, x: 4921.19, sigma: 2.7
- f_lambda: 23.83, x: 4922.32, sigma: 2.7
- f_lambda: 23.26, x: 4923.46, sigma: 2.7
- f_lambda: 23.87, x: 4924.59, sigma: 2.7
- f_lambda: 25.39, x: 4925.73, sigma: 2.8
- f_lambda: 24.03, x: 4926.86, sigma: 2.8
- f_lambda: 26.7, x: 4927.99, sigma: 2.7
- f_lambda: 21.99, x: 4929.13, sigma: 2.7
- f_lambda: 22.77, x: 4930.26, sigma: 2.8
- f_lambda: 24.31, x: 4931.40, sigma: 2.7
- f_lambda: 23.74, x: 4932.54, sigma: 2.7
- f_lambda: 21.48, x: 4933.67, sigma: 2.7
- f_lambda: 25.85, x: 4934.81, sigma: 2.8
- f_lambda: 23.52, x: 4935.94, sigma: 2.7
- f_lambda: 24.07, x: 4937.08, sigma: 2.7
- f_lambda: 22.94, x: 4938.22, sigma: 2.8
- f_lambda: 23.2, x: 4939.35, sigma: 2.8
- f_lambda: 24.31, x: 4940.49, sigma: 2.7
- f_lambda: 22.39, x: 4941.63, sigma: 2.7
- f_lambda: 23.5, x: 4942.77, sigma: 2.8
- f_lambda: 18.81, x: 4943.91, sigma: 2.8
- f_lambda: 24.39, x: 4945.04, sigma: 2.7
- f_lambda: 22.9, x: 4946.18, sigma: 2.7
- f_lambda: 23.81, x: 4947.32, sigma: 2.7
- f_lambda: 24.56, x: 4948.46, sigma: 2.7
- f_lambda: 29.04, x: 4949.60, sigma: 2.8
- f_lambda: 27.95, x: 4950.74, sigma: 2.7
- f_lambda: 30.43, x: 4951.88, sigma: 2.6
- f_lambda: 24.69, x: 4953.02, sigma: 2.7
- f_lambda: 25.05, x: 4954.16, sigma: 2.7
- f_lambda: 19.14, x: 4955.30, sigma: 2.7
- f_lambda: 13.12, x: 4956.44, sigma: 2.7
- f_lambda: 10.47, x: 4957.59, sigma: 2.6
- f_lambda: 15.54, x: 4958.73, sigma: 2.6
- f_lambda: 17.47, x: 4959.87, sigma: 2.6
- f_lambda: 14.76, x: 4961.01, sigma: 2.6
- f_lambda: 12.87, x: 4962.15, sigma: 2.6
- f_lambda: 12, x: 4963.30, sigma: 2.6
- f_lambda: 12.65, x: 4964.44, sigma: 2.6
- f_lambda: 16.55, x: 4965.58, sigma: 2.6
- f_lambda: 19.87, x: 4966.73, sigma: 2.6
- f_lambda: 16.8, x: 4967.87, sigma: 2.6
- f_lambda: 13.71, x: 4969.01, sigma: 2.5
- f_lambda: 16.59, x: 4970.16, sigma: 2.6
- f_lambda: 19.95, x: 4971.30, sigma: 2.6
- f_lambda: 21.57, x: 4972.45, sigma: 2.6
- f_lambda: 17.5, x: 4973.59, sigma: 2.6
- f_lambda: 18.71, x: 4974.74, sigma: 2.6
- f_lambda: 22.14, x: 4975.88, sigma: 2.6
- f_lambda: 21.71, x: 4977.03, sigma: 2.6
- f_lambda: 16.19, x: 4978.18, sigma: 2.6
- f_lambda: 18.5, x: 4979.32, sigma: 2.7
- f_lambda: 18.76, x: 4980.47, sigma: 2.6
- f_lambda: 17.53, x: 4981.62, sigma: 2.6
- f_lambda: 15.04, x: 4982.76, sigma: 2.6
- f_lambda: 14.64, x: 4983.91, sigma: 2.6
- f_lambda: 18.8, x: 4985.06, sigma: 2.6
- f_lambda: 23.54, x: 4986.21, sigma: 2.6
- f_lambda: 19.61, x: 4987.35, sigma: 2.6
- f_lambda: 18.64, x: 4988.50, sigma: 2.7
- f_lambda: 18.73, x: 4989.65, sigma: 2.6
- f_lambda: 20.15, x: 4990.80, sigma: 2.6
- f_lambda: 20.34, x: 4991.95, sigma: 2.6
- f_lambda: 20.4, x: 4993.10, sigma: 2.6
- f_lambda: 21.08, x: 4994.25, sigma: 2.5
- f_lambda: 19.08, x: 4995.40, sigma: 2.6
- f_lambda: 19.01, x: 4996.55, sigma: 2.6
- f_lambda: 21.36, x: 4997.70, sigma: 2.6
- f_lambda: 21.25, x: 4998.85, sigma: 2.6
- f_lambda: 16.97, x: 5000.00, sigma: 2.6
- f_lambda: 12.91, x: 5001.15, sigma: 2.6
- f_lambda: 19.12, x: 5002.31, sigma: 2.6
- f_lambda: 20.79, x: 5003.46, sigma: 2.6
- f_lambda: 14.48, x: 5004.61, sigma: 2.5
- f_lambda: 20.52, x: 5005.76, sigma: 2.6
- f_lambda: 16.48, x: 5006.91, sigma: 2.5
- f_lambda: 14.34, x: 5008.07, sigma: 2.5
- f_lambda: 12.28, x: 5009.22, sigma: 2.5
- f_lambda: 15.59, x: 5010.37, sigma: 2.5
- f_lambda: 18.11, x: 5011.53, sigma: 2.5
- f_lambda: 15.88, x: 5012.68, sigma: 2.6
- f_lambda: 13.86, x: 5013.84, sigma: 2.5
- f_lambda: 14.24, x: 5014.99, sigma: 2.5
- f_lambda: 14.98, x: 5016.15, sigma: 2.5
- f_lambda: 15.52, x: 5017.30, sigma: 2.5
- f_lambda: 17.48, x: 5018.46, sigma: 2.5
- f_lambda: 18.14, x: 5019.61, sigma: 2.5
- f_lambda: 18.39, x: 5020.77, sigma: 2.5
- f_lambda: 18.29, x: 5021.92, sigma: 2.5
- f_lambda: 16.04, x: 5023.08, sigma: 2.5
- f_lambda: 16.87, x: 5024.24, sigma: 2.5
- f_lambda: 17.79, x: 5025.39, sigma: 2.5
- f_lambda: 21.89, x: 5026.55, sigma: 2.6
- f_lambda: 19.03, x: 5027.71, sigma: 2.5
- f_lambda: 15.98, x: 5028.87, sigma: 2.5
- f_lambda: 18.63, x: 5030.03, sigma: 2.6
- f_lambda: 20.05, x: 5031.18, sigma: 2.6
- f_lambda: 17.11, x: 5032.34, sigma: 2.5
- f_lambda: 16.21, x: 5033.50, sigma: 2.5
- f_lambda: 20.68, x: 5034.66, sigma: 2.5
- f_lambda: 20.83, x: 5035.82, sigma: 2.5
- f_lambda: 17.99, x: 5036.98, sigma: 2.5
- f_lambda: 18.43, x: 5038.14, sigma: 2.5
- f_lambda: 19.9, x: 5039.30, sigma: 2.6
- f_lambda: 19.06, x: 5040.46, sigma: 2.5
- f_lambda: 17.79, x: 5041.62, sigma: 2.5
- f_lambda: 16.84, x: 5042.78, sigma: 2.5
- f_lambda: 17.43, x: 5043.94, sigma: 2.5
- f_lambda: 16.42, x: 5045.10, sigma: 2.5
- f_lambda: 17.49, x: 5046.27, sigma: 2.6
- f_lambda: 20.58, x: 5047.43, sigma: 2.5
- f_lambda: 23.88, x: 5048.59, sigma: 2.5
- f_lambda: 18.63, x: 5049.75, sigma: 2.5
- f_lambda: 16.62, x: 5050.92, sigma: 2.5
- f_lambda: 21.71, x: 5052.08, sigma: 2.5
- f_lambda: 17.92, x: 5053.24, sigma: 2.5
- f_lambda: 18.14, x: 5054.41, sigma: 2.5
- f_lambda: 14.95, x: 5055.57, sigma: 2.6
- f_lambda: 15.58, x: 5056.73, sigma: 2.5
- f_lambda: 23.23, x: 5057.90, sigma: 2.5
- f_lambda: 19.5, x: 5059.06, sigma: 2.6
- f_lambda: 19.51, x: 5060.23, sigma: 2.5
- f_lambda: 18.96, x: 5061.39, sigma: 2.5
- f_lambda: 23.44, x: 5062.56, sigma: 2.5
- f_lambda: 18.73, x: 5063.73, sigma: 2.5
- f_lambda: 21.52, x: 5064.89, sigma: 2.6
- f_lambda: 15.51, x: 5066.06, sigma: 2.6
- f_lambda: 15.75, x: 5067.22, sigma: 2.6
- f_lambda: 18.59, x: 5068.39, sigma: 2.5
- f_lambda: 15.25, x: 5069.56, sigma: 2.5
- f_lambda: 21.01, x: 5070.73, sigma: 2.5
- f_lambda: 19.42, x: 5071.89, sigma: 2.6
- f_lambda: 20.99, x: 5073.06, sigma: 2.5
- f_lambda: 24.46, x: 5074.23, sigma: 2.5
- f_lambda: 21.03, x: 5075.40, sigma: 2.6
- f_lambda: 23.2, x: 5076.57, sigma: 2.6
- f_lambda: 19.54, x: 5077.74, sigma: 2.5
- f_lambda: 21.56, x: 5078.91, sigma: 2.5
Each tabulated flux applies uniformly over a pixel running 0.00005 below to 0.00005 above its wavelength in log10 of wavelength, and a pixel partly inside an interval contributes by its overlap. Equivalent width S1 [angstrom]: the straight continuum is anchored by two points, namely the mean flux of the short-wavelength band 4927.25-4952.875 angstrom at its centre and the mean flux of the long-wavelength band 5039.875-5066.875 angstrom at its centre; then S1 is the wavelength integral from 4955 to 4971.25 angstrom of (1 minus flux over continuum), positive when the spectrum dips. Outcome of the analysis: 5.56 angstrom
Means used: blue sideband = 24.2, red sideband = 18.8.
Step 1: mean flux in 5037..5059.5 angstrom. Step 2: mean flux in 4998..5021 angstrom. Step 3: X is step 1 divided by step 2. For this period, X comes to 1.12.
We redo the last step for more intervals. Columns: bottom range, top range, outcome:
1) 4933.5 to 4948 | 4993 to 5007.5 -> 0.80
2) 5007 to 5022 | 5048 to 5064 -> 1.22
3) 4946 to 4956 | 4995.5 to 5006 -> 0.73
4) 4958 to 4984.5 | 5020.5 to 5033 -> 1.07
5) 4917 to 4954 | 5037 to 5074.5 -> 0.80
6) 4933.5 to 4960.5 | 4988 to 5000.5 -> 0.88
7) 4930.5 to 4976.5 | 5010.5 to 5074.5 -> 0.89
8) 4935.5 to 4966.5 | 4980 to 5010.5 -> 0.88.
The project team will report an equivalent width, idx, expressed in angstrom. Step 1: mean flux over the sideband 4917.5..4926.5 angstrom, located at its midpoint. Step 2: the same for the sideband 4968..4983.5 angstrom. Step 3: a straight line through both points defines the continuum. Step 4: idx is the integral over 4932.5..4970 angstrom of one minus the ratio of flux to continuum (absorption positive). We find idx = -1.4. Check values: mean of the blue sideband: 21.5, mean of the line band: 20.6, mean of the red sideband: 18.2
